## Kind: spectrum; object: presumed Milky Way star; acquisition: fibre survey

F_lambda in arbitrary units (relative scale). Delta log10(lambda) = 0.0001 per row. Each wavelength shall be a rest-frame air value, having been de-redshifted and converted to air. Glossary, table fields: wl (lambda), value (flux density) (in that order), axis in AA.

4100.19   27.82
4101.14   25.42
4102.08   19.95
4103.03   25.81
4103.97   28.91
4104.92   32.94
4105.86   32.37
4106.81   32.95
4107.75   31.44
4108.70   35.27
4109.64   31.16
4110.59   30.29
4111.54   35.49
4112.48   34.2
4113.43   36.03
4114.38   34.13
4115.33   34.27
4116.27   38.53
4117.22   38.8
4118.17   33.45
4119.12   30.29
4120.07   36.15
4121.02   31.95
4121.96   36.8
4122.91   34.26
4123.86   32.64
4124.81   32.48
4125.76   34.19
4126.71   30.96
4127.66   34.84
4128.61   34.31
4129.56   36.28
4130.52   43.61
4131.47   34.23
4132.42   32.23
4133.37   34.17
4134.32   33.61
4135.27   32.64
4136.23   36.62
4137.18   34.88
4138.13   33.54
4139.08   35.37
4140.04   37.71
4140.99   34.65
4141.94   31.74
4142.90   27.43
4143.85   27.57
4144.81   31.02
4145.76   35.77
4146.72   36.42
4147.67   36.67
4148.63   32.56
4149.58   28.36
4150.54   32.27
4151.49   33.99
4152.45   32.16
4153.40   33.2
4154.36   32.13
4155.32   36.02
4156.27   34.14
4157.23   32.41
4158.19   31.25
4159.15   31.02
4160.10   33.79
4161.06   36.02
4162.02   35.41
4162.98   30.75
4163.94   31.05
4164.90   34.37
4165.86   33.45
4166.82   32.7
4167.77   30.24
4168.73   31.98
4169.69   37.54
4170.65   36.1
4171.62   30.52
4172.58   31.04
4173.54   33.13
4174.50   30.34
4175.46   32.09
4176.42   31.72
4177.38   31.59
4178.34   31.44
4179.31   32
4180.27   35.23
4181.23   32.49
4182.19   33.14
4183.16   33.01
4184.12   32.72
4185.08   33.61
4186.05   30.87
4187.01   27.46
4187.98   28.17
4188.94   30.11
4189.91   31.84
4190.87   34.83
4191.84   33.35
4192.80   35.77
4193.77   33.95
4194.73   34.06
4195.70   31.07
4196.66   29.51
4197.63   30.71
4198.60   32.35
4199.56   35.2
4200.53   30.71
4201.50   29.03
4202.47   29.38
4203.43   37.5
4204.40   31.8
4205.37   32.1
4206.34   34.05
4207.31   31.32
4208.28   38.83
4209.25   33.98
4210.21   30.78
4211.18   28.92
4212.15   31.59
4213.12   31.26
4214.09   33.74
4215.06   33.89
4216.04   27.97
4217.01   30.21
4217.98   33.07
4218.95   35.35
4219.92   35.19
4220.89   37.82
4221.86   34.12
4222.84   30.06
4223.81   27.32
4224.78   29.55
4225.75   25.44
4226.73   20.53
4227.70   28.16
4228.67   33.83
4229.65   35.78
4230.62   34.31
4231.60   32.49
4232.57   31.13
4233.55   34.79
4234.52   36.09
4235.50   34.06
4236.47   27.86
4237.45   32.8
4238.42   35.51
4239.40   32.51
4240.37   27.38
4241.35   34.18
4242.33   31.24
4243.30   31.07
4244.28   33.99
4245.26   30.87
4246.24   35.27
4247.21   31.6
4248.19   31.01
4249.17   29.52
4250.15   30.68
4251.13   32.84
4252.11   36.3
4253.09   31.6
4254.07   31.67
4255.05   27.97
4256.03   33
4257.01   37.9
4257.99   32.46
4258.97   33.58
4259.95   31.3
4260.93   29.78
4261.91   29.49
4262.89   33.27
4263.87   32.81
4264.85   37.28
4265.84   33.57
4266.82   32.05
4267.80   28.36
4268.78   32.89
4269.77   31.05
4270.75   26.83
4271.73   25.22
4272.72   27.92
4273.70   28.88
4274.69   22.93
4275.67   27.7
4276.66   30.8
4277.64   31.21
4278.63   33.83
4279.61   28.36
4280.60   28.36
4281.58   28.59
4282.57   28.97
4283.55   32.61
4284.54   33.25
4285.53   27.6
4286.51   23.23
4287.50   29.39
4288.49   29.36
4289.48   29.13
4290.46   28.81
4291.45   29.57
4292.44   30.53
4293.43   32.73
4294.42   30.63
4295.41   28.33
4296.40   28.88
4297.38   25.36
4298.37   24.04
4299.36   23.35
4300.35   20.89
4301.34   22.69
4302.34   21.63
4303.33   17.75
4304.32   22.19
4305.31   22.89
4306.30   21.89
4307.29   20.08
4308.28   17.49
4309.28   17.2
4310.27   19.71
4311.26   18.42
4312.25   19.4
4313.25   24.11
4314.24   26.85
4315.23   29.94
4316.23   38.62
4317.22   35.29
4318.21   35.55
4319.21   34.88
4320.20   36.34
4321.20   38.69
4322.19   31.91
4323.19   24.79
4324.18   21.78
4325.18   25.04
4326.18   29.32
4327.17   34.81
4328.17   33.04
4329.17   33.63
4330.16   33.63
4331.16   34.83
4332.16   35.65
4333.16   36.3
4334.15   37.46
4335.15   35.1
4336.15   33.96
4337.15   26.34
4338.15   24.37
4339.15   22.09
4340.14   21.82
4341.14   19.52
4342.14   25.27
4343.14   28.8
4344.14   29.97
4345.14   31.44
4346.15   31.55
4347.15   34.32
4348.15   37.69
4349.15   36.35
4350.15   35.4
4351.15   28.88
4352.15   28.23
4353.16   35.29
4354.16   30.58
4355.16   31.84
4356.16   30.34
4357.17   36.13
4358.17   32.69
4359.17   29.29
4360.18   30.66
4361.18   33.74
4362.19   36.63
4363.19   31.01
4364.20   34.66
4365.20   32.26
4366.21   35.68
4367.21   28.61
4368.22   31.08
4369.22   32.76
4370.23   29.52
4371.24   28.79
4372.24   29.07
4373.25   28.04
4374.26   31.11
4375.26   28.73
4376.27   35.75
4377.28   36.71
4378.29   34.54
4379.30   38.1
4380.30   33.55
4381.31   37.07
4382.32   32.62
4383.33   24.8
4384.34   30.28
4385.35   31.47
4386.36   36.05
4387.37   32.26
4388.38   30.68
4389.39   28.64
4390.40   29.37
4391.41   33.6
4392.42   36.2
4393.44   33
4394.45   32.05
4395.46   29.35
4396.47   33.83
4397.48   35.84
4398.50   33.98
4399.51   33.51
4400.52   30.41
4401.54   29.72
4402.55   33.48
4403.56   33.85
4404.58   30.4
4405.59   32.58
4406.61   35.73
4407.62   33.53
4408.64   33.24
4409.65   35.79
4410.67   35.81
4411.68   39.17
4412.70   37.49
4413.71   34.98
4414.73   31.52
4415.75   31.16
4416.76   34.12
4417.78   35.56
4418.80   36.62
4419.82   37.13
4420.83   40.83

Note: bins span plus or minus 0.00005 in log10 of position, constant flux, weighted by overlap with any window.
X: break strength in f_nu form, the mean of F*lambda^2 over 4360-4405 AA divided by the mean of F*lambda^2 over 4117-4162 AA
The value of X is 1.07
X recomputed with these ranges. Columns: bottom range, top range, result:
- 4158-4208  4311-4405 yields 1.06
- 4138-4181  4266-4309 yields 0.88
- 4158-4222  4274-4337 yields 0.92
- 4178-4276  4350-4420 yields 1.11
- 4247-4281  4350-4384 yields 1.09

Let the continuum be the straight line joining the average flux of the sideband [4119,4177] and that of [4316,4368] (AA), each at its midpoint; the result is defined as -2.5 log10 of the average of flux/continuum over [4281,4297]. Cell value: 0.10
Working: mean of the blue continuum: 33.4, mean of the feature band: 29.5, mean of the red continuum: 31.7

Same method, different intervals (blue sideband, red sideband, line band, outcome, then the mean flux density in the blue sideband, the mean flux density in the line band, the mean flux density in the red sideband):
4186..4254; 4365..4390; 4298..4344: 0.166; 32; 27.4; 31.9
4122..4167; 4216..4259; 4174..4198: 0.028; 33.6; 32.1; 32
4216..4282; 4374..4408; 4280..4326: 0.183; 31.4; 26.9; 32.7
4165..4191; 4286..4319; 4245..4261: -0.143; 32.2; 32.3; 25.7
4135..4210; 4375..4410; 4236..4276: 0.050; 32.8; 31.3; 32.9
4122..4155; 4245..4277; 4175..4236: 0.006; 33.7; 32.1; 31.2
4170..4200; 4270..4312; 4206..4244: -0.072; 32.3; 32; 26.2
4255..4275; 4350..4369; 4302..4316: 0.406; 31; 21.7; 32.2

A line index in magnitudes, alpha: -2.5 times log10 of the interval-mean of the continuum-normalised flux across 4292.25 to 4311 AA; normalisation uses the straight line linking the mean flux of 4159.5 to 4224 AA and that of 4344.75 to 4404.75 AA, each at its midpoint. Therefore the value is 0.354 mag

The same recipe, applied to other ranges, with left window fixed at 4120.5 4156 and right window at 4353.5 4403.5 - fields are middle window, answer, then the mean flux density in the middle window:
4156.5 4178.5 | 0.03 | 32.6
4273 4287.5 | 0.14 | 29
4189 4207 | 0.03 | 32.5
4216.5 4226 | 0.04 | 32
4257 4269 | 0.02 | 32.5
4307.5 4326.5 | 0.19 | 27.5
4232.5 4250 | 0.03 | 32.3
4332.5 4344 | 0.15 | 28.4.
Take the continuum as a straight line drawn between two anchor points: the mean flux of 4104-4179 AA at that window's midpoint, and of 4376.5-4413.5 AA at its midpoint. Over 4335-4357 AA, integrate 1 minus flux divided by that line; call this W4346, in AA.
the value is 2.2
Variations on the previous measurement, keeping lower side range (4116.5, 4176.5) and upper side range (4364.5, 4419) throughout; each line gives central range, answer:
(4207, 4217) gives 0.4 AA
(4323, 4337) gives 0.4 AA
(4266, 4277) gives 1.5 AA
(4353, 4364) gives 0.1 AA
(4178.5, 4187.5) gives 0.3 AA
